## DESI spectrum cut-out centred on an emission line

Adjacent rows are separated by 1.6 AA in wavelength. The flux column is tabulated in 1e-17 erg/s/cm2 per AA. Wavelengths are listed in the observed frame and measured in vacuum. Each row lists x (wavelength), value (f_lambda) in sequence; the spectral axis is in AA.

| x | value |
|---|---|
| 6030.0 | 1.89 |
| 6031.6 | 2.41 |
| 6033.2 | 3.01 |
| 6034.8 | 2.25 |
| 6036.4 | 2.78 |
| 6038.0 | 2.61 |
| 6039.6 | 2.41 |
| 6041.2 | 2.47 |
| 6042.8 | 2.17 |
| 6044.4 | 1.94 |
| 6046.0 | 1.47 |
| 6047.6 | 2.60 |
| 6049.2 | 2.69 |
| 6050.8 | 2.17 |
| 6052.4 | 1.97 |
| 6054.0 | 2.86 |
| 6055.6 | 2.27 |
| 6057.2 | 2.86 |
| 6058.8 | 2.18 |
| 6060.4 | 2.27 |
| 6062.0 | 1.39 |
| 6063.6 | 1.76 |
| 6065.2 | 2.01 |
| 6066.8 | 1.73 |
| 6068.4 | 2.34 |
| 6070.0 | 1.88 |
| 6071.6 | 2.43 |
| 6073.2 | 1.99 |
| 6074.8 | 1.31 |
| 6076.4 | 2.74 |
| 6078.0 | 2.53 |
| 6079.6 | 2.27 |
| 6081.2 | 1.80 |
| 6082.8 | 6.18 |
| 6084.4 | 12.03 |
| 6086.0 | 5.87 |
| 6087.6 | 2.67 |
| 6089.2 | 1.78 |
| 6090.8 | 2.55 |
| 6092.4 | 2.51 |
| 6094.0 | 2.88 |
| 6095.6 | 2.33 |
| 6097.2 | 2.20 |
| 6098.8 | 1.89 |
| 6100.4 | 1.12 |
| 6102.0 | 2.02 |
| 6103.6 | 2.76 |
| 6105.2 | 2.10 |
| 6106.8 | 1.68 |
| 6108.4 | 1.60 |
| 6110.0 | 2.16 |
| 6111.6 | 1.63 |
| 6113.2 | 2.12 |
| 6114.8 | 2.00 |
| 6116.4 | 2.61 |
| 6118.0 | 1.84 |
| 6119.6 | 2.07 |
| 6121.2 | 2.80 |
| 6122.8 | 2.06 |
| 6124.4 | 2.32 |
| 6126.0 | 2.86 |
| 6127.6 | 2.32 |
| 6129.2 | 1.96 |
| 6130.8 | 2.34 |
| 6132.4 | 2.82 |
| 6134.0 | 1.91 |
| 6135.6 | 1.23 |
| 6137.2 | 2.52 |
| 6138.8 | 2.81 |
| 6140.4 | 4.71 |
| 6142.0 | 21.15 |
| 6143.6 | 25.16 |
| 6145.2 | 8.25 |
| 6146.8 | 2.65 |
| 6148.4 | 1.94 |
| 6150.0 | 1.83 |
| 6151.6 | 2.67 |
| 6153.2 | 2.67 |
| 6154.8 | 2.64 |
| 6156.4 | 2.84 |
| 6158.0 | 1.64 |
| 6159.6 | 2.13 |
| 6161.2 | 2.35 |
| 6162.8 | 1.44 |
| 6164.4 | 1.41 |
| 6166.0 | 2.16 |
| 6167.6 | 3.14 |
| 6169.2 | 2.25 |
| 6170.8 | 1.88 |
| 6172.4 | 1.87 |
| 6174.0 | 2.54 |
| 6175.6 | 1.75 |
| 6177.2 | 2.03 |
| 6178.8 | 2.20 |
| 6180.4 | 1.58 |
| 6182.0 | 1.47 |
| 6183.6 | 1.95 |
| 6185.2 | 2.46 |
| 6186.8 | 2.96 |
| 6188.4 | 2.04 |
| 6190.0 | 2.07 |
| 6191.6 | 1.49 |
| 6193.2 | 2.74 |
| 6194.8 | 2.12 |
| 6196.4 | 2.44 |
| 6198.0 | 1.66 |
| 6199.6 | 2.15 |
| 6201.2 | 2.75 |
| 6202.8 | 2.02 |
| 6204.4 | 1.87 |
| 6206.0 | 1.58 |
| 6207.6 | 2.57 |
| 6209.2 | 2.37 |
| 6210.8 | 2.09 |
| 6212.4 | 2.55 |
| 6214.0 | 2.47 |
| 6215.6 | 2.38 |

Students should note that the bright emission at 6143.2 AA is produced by [O III]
